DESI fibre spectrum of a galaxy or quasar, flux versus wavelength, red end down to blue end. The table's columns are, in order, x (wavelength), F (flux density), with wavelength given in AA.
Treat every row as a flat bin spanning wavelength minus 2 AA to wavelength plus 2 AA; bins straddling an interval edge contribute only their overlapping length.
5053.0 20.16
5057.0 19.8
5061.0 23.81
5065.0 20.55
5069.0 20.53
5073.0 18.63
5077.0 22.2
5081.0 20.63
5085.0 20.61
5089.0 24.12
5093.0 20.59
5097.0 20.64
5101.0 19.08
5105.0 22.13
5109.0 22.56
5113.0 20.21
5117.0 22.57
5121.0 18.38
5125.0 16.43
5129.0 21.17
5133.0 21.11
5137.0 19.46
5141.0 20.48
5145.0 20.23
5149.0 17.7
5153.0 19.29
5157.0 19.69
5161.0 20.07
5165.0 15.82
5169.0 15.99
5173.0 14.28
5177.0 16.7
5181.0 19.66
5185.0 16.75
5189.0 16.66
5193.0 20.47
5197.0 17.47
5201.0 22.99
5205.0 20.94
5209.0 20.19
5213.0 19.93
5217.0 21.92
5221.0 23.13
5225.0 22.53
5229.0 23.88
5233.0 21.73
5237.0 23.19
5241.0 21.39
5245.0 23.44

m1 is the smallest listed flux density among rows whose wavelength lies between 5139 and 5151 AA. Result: 17.7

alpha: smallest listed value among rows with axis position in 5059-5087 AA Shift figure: 18.63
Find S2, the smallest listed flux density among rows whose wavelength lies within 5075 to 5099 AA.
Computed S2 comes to 20.59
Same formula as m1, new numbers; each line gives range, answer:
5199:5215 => 19.93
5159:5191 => 14.28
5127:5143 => 19.46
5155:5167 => 15.82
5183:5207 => 16.66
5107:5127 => 16.43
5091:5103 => 19.08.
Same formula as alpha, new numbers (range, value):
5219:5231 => 22.53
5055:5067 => 19.8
